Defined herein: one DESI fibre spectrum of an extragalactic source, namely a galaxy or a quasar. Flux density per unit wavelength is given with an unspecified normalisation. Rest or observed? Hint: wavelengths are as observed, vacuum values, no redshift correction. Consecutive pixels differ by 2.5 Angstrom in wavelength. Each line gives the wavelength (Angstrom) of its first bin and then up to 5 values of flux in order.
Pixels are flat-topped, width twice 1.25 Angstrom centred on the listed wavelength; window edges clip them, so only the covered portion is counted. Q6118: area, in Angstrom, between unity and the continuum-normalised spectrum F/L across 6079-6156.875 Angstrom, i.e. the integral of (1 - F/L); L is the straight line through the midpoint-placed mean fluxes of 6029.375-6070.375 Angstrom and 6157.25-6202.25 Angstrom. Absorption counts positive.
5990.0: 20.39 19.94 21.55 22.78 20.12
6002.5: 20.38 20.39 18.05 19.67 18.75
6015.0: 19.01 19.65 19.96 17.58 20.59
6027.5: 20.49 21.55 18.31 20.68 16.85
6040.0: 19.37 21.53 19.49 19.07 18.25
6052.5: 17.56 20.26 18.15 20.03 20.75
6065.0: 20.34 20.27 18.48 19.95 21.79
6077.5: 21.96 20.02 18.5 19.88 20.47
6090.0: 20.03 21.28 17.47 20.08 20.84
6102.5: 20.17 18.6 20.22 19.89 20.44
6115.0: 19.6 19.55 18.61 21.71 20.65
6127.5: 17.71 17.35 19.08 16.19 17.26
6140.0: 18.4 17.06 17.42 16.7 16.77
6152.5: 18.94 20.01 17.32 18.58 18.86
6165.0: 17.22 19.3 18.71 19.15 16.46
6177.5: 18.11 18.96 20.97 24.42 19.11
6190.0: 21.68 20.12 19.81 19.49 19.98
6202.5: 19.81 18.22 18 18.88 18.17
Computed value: 1.5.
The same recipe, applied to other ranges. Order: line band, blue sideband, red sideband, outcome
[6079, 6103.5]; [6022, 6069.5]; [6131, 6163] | -1.41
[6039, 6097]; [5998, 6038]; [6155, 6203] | -0.72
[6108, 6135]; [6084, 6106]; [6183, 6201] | 1.03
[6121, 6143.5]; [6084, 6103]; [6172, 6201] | 1.76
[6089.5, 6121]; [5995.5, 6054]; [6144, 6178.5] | -1.73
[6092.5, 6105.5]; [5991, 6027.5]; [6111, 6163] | -0.51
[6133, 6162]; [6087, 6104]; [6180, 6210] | 3.28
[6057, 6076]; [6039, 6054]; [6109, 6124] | -0.56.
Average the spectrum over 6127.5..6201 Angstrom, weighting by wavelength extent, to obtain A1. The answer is 18.7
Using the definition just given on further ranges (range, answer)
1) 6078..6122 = 19.8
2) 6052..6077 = 19.9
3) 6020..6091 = 19.7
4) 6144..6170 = 18.1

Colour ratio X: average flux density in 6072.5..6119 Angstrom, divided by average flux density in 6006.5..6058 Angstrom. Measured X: 1.0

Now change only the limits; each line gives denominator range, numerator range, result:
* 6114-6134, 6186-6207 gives 1.03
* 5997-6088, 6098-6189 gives 0.96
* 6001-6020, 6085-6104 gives 1.03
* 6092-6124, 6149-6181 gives 0.92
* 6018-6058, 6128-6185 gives 0.94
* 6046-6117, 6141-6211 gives 0.96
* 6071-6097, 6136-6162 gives 0.89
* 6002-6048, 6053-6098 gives 1.02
